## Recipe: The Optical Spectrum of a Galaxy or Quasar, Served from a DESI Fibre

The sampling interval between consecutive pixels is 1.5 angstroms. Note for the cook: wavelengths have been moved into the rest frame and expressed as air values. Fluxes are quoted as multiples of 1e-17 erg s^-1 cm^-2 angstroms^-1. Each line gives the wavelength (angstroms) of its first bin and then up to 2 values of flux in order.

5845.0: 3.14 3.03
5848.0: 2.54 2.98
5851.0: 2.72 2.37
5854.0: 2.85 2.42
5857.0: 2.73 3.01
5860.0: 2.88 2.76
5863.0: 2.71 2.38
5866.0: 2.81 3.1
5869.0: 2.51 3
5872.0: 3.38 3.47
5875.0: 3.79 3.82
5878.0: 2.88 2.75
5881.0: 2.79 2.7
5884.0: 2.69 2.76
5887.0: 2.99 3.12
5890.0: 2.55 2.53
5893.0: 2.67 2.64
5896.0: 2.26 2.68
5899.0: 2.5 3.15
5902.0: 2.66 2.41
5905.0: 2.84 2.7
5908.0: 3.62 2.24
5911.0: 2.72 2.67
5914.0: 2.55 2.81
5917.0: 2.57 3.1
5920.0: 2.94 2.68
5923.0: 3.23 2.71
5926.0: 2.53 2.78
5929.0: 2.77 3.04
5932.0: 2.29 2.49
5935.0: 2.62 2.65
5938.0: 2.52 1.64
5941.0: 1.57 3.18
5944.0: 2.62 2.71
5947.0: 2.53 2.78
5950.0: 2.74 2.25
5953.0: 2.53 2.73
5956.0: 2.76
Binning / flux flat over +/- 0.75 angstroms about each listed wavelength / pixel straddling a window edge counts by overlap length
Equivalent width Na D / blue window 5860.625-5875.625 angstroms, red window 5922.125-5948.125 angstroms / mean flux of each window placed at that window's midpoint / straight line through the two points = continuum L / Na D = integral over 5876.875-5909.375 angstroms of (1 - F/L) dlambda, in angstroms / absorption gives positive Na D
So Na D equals 0.9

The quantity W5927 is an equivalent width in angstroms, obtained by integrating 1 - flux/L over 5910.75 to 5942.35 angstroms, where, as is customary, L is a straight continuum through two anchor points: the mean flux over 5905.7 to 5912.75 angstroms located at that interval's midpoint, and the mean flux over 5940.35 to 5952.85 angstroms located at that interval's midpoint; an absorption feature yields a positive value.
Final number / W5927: 0.78 angstroms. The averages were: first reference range 2.8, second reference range 2.55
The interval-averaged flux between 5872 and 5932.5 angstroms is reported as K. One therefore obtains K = 2.82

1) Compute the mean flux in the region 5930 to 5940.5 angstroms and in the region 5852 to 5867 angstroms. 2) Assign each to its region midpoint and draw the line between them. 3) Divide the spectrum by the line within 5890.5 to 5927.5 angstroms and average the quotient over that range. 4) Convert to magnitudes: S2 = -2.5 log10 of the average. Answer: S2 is -0.08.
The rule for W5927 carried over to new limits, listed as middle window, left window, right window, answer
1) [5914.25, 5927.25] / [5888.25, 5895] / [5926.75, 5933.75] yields -0.6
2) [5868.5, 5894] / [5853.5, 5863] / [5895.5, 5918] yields -2.1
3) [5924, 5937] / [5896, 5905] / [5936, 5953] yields -0.6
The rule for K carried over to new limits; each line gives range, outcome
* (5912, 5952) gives 2.63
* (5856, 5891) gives 2.93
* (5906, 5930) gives 2.79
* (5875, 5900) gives 2.81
